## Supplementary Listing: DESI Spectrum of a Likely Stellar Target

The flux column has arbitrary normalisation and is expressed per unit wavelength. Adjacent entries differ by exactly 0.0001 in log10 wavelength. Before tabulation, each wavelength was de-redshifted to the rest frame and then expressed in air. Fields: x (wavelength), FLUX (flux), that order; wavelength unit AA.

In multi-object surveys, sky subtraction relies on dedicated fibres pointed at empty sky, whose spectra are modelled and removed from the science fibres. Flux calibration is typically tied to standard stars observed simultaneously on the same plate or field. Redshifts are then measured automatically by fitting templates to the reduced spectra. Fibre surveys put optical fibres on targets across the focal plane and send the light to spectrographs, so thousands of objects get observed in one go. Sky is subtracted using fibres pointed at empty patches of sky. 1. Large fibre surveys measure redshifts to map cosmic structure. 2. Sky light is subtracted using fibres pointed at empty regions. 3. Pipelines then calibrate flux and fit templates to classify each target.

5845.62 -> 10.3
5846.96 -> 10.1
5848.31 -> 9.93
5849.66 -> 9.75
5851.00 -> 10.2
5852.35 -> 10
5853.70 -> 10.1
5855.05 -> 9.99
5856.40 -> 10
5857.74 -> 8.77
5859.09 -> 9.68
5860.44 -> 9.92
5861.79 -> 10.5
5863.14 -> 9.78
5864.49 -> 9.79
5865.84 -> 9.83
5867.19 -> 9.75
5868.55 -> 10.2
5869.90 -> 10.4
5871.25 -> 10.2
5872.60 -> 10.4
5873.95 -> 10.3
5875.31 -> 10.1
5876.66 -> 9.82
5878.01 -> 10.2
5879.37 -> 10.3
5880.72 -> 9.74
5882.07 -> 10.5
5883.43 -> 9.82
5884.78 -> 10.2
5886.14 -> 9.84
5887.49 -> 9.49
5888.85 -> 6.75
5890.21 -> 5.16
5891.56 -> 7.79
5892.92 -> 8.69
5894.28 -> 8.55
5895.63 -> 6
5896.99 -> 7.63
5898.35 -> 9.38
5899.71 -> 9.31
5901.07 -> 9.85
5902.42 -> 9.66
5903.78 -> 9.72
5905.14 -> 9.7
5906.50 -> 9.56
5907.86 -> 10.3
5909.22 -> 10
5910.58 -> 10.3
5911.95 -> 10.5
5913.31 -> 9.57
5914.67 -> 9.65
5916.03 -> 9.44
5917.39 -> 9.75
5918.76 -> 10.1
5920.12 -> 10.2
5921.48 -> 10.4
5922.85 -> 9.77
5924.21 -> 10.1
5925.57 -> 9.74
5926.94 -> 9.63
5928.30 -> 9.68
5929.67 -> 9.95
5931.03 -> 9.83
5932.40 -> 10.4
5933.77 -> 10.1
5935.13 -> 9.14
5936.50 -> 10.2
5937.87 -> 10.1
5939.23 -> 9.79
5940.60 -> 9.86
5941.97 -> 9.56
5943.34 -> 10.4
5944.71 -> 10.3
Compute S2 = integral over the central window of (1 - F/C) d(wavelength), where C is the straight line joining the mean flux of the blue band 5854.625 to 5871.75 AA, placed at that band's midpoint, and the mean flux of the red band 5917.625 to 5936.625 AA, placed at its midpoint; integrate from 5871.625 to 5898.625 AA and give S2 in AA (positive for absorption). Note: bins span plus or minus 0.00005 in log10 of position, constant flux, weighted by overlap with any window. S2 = 2.4 AA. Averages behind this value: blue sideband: 9.9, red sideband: 9.93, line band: 9.04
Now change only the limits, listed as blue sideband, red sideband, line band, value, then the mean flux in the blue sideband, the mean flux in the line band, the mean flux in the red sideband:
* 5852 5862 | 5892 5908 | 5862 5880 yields -1.02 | 9.84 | 10.1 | 8.97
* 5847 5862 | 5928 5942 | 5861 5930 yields 2.23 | 9.88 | 9.57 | 9.89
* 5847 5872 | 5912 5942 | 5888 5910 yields 2.80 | 9.94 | 8.64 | 9.88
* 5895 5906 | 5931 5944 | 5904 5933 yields -1.58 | 8.93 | 9.93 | 9.94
